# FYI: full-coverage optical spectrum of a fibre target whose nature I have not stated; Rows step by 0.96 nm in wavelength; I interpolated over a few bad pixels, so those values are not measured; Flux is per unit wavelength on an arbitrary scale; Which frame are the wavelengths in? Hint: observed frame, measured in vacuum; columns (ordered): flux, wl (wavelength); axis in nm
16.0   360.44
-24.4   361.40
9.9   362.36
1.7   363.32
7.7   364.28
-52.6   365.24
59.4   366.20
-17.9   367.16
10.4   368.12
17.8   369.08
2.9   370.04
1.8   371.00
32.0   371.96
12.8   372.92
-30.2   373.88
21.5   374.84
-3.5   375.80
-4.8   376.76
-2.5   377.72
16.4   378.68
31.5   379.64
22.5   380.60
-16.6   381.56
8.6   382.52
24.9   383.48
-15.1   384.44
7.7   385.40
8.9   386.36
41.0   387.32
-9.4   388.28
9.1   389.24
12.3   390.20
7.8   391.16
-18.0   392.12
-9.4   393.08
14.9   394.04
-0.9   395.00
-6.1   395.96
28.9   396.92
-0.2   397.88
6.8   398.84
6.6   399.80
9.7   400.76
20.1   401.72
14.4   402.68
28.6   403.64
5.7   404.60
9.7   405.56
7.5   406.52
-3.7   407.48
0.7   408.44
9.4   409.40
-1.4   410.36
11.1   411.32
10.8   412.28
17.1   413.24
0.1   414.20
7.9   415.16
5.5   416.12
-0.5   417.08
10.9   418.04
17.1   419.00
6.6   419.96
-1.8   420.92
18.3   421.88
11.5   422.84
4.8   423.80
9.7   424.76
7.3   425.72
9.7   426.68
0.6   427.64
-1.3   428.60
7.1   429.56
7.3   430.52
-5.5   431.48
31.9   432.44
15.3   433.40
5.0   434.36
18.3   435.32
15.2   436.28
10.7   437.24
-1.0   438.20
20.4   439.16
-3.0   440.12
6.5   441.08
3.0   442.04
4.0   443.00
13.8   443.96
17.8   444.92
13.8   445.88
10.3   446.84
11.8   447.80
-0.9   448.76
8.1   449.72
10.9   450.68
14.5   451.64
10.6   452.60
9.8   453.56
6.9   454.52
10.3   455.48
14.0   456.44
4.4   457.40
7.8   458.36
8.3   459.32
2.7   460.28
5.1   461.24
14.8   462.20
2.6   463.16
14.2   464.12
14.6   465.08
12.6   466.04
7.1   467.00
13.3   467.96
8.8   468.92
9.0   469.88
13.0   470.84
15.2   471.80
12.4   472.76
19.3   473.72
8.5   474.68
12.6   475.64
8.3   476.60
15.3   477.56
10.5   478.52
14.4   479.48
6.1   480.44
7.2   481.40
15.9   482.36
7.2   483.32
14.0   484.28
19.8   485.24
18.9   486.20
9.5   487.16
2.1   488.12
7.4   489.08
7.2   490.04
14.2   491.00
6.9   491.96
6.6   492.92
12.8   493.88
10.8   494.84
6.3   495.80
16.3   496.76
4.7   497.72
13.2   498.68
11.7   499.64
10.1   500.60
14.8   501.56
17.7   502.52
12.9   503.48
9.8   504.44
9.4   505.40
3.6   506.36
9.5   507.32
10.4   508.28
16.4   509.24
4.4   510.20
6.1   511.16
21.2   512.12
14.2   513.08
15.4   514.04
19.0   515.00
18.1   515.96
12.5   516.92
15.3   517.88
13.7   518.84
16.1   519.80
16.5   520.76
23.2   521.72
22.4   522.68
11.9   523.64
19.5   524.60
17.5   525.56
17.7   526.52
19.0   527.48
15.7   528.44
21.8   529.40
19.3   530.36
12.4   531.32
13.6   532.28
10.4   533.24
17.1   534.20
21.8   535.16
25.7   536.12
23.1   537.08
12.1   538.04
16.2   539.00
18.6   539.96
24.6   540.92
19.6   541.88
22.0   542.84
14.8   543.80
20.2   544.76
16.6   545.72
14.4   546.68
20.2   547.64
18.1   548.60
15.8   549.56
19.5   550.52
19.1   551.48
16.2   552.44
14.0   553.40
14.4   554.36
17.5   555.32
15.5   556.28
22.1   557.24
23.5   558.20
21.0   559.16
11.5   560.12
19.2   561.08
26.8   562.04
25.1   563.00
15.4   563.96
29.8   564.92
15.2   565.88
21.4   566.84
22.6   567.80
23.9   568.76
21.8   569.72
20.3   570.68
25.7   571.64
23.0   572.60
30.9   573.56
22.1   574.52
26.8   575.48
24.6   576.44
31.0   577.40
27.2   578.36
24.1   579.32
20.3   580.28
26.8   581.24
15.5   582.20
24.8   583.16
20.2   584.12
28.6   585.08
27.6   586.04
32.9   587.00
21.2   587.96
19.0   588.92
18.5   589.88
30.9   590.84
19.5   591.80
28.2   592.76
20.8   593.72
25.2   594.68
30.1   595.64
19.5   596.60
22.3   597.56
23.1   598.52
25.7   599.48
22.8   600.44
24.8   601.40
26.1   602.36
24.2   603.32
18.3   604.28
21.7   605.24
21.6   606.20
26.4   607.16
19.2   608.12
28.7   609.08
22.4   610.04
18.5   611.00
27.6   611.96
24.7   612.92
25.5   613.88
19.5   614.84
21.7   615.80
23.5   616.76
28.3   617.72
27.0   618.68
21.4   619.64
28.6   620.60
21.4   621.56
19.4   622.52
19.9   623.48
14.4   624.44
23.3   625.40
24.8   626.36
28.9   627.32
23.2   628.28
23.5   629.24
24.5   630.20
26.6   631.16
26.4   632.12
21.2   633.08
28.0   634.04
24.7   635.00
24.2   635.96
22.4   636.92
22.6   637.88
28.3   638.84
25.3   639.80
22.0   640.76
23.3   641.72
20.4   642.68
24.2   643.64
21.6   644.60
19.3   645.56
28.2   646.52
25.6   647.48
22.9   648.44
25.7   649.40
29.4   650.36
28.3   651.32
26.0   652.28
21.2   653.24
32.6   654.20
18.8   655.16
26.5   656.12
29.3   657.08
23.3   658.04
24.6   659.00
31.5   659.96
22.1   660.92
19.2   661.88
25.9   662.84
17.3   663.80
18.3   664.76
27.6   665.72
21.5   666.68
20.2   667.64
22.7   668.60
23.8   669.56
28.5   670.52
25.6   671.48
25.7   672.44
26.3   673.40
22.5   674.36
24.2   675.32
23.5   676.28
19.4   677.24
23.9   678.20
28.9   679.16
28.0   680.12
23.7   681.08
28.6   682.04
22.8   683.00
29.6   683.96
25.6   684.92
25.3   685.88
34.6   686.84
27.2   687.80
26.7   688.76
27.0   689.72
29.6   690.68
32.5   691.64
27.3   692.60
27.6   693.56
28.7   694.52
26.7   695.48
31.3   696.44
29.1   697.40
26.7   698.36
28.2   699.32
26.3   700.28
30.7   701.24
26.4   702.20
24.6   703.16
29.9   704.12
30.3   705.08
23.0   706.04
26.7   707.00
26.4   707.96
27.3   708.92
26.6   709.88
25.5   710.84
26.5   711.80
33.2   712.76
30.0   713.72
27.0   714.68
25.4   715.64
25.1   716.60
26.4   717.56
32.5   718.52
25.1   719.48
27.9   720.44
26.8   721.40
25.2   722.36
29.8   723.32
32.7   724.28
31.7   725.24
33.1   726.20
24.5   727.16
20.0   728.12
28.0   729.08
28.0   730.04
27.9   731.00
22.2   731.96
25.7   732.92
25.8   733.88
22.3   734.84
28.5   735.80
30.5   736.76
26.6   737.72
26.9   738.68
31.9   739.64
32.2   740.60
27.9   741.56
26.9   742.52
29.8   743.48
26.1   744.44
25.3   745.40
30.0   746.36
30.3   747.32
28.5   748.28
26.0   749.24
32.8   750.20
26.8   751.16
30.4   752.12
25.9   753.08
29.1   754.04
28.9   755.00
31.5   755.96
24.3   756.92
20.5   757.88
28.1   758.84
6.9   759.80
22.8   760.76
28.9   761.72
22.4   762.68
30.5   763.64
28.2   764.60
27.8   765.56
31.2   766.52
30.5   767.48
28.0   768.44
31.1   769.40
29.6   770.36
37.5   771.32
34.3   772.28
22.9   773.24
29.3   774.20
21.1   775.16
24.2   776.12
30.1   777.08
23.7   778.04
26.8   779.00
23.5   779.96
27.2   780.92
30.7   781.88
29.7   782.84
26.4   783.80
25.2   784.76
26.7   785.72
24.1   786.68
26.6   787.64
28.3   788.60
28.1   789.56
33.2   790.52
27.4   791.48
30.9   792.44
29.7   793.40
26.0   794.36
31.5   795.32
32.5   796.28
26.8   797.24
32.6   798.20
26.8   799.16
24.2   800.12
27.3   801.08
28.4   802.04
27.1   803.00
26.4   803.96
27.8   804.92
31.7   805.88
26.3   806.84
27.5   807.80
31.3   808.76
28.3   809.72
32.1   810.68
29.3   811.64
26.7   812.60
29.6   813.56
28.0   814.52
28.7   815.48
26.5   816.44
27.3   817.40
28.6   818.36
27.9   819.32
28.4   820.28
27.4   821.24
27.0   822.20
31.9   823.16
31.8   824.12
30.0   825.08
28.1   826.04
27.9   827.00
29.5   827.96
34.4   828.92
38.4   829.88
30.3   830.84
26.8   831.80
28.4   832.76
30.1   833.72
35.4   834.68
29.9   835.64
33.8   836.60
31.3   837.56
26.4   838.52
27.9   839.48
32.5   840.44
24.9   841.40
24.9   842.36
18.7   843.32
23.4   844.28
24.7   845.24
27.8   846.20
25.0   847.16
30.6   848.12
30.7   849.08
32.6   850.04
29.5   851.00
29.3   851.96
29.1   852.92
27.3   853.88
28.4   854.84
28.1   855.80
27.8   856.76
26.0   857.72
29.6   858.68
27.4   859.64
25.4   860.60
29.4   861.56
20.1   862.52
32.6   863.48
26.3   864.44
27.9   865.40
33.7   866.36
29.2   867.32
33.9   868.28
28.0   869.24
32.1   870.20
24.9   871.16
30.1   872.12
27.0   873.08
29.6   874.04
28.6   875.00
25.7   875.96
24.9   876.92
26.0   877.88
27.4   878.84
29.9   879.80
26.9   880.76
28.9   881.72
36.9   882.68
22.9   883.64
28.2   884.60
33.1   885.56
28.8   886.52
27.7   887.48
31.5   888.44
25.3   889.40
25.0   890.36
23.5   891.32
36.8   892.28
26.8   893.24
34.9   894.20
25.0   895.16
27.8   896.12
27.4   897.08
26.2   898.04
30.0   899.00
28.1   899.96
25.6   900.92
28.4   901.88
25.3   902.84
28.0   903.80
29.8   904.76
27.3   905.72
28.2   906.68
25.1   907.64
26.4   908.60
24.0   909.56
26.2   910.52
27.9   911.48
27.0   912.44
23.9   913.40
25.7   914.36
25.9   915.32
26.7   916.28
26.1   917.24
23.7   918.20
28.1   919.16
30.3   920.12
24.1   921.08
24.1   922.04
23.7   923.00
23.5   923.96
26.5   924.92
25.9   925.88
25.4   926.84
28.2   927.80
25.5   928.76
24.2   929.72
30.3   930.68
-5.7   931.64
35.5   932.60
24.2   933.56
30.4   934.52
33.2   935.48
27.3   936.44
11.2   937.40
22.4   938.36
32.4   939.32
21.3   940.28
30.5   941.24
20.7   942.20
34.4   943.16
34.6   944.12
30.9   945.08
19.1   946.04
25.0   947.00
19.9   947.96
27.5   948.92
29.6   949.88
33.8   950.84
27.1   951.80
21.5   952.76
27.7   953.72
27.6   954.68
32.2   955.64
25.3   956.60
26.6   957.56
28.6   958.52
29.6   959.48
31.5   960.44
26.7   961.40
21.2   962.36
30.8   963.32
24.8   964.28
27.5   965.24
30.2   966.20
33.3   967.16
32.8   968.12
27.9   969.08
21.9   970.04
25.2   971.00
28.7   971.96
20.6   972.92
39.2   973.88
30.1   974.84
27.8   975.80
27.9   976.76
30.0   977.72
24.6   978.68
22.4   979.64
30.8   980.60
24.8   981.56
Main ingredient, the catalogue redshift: 0.28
